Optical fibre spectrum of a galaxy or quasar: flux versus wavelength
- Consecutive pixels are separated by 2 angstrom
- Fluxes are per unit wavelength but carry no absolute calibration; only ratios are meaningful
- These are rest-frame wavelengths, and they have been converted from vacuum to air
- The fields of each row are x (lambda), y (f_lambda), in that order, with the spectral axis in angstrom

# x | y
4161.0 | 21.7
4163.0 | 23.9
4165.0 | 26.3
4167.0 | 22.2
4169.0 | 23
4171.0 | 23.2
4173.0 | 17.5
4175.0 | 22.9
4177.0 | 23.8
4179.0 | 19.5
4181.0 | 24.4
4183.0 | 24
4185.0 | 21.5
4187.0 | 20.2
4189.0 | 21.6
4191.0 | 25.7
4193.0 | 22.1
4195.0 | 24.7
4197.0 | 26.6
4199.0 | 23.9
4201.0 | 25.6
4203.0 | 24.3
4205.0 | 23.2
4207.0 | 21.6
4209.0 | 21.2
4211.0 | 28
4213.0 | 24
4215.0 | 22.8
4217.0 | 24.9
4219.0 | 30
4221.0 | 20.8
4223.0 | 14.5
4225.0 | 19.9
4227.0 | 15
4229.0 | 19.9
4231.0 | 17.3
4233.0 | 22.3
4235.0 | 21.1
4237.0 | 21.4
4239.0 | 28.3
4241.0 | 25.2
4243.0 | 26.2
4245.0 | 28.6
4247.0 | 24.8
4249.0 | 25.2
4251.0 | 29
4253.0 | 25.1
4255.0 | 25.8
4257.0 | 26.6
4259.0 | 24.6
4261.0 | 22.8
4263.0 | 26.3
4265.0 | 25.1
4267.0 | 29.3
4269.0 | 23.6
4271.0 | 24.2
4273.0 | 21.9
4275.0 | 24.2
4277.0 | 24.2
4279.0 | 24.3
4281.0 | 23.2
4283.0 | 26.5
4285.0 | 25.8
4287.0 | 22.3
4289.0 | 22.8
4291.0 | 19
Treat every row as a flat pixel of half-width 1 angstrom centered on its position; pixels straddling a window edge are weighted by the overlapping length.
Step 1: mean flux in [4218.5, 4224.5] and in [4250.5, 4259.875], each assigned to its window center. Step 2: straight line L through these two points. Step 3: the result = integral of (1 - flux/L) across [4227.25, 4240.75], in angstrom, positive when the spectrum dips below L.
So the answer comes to 0.8 angstrom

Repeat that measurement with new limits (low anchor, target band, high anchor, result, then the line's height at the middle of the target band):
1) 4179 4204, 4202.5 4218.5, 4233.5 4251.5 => 0.2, 24.2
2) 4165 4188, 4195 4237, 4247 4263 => 2.6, 23.9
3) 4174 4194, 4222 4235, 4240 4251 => 3.5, 25.2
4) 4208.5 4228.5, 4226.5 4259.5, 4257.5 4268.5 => 0.0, 24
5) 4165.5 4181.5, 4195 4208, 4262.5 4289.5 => -0.8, 22.8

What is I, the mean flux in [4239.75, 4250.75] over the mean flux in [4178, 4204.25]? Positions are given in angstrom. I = 1.12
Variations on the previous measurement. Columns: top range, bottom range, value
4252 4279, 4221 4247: 1.14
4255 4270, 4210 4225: 1.09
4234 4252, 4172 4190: 1.18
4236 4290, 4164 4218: 1.08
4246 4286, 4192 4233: 1.12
